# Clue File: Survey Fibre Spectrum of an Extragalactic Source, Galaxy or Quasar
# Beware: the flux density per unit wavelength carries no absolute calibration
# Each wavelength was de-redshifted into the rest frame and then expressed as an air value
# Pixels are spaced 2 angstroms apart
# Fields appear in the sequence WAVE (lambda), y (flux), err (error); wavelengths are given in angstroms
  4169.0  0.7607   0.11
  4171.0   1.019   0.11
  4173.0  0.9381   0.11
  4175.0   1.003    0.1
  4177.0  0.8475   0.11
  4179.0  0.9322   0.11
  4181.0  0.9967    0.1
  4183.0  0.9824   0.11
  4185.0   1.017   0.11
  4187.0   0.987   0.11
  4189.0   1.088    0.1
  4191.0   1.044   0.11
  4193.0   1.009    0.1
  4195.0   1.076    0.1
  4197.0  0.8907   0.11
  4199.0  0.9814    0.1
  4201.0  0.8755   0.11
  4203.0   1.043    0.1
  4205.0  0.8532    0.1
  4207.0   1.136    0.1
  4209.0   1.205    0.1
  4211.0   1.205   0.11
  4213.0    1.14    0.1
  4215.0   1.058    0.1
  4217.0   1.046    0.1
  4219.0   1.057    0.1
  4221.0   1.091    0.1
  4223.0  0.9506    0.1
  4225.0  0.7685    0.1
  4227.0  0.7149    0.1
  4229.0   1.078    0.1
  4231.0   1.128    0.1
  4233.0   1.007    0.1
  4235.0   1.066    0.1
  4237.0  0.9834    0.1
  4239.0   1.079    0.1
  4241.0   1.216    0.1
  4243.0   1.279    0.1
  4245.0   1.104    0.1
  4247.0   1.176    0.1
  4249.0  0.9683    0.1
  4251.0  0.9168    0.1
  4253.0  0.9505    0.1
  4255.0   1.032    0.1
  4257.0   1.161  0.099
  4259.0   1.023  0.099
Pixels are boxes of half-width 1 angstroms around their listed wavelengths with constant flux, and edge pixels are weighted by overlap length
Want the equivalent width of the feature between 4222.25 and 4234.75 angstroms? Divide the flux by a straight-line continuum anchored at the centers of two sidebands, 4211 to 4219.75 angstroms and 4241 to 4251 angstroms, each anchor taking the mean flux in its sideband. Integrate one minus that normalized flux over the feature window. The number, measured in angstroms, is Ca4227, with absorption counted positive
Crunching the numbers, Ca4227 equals 1.8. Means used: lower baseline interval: 1.09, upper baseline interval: 1.12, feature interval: 0.948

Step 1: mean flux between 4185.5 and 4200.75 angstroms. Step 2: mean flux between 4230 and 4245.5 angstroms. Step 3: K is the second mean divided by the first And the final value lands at 1.1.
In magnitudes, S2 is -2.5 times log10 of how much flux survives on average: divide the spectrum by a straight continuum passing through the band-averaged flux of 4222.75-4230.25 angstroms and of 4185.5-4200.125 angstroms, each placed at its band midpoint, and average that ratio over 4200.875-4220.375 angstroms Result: -0.14 mag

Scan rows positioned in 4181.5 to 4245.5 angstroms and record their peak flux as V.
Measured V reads 1.279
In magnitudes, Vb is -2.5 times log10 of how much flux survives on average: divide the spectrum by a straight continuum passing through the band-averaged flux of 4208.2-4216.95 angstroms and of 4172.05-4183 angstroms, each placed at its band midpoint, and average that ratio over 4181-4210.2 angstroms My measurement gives 0.03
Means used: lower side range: 0.947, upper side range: 1.14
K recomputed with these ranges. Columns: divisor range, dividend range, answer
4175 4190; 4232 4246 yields 1.13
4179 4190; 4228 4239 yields 1.05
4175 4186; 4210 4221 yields 1.15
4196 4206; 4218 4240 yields 1.07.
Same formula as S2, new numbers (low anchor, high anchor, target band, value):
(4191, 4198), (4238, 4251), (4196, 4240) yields 0.041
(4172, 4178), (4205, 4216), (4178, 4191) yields -0.024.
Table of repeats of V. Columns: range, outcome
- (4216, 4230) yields 1.091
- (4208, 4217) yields 1.205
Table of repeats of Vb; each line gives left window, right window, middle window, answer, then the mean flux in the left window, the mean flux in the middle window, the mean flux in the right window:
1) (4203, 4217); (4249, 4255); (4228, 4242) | -0.072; 1.09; 1.08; 0.956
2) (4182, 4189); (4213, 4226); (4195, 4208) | 0.039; 1.01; 0.972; 1.01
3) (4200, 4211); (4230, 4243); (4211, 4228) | 0.076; 1.04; 0.992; 1.1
